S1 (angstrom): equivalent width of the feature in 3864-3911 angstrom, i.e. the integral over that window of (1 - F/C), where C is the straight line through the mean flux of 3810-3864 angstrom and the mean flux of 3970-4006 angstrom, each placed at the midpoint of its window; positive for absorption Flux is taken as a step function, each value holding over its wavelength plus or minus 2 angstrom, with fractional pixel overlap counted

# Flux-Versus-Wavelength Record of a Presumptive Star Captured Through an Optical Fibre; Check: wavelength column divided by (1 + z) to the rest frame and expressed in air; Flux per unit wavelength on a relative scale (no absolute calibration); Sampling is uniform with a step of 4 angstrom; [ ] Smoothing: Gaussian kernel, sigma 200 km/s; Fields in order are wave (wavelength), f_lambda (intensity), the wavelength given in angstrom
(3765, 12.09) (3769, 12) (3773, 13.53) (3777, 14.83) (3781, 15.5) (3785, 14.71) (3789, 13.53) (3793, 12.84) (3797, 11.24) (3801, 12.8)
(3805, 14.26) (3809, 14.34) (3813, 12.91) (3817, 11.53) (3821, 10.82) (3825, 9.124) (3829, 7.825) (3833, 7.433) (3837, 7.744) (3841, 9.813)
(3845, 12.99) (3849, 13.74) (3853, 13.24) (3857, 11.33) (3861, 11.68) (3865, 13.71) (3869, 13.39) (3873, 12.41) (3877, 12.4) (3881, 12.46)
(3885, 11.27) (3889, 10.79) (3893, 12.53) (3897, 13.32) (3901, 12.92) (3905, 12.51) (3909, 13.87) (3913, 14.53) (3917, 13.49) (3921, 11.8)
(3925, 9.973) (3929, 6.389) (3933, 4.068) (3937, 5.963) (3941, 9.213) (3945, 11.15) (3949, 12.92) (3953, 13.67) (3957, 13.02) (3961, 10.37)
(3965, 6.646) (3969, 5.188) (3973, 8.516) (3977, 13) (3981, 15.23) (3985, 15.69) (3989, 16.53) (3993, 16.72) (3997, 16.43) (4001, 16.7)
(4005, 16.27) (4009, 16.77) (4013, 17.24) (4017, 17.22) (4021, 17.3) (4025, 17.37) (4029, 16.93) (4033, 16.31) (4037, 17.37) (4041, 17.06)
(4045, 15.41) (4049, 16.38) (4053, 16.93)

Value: -1.7 angstrom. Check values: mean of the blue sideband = 10.9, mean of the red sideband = 14.7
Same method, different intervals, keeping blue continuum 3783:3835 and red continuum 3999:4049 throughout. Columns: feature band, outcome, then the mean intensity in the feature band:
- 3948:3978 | 10.0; 10.2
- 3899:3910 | 0.8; 13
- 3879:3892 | 1.9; 11.6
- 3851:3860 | 0.5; 12.2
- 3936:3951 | 4.9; 10.1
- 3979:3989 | 0.1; 15.7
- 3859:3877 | 0.6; 12.8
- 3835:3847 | 2.3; 10.2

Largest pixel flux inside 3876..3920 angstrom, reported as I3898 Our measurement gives 14.53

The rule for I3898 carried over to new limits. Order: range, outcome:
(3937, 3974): 13.67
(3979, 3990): 16.53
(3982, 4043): 17.37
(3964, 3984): 15.23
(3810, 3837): 12.91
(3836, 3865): 13.74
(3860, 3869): 13.71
